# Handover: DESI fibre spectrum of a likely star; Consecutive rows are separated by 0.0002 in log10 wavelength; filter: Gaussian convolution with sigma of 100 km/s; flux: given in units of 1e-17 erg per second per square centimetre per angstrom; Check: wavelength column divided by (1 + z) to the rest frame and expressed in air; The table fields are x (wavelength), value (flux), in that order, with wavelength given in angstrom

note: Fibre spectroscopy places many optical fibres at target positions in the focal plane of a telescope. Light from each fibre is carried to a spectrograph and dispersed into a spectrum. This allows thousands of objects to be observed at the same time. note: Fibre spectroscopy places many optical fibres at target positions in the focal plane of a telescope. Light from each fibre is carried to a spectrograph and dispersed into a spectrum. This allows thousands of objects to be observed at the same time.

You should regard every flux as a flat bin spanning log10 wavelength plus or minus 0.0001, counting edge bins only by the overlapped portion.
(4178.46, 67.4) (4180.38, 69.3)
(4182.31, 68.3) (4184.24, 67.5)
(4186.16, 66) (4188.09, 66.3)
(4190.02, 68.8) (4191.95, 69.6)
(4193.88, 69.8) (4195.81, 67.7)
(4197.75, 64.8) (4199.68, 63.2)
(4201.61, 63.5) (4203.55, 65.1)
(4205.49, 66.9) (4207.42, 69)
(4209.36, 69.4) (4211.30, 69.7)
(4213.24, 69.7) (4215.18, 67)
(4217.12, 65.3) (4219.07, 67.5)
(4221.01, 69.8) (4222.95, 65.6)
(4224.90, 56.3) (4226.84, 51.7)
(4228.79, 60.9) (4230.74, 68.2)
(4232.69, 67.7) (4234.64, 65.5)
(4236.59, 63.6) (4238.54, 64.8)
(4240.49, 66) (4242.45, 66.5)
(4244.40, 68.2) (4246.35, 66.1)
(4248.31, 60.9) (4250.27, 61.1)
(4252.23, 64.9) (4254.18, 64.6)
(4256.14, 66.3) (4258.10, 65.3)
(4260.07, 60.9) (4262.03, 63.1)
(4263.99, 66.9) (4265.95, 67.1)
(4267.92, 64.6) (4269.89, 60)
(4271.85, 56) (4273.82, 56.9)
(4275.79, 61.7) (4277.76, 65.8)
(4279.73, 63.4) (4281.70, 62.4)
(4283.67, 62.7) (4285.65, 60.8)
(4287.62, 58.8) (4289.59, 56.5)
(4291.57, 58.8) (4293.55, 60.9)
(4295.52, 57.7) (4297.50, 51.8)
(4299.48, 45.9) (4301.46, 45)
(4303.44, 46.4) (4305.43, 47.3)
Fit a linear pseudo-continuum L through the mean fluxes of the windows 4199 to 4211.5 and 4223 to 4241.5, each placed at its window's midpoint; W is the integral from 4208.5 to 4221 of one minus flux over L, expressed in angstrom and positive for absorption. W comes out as -0.6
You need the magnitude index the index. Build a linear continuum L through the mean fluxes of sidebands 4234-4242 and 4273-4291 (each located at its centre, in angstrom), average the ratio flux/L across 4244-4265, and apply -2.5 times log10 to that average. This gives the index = -0.013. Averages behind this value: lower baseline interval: 65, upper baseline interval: 61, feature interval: 64.3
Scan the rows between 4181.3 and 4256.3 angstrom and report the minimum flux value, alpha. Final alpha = 51.7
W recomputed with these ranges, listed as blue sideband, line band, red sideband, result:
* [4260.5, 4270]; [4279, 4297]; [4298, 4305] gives -2.3 angstrom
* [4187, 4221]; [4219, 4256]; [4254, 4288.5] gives 0.4 angstrom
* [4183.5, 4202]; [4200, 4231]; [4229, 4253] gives 0.4 angstrom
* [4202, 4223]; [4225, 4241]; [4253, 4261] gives 0.7 angstrom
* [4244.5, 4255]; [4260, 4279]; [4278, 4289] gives 0.1 angstrom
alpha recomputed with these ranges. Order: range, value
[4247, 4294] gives 56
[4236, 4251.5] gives 60.9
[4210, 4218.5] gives 65.3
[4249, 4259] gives 61.1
